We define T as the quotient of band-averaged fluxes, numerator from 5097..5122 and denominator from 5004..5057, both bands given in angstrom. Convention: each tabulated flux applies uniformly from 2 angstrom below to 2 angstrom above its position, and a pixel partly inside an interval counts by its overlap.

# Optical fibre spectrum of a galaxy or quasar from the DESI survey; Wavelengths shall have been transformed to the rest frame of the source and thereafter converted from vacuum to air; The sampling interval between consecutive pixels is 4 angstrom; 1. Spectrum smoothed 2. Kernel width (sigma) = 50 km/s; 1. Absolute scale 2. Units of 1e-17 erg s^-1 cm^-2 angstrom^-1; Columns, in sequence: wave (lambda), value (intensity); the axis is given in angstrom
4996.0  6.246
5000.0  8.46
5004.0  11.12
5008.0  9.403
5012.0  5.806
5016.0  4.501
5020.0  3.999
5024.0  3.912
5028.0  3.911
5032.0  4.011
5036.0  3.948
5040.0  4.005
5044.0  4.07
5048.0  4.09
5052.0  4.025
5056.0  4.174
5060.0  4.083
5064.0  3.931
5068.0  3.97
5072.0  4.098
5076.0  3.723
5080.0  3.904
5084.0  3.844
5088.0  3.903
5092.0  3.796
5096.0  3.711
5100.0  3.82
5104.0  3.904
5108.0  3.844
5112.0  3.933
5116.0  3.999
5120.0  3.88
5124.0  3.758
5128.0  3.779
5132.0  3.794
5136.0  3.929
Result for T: 0.80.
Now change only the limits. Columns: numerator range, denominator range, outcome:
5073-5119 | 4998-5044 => 0.68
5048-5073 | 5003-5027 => 0.66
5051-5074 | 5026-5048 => 1.01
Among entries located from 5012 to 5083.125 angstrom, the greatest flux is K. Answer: 5.806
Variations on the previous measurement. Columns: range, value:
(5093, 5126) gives 3.999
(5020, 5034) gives 4.011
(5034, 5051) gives 4.09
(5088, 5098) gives 3.903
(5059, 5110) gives 4.098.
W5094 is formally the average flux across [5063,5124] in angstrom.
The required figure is 3.88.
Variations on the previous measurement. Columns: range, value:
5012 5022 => 4.56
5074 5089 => 3.84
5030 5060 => 4.05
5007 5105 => 4.21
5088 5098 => 3.78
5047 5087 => 3.98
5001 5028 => 6.34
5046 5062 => 4.09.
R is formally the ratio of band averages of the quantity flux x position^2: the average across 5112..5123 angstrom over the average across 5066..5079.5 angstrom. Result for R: 1.02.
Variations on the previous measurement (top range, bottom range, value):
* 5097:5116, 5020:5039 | 1.01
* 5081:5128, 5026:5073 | 0.98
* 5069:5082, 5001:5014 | 0.46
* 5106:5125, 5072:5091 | 1.02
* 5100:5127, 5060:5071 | 0.99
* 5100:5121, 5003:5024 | 0.63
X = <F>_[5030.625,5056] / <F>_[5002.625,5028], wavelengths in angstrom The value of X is 0.66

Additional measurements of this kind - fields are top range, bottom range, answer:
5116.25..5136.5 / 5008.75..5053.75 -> 0.88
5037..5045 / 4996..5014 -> 0.48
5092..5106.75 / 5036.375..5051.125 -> 0.94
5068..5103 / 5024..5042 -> 0.97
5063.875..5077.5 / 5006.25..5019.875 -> 0.64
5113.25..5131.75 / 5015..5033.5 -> 0.95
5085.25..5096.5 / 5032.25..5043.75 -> 0.96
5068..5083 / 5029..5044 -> 0.98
